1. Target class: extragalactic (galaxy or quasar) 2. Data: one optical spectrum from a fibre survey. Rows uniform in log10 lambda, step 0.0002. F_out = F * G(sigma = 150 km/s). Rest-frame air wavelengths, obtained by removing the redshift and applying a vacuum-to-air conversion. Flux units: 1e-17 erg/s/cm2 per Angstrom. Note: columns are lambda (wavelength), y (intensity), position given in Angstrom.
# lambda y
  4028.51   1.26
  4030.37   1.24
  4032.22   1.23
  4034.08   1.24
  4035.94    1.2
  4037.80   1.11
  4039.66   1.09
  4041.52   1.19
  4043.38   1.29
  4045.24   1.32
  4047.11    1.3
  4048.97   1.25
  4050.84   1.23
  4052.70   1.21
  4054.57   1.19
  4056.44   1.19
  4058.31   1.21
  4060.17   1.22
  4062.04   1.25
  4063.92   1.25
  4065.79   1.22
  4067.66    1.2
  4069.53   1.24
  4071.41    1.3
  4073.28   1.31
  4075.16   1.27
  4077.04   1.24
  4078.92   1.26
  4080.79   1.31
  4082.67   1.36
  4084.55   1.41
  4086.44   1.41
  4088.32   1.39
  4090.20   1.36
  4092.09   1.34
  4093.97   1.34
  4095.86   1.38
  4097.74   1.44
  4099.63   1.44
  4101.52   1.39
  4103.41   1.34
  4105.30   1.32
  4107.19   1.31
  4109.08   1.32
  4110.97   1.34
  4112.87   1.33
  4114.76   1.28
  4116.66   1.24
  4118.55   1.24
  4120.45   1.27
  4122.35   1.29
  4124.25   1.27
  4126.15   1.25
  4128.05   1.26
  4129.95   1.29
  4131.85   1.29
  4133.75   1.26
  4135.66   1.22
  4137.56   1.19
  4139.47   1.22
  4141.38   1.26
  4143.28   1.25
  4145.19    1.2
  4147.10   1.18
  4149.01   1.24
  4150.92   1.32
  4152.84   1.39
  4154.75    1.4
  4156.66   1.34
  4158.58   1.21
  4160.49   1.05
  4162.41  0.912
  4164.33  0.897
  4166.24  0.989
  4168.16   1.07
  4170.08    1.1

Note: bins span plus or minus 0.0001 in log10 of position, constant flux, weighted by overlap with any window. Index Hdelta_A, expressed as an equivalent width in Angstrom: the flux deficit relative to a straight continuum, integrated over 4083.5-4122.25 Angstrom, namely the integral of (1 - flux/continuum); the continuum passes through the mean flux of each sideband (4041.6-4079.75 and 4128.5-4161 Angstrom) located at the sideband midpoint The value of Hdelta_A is -2.8 Angstrom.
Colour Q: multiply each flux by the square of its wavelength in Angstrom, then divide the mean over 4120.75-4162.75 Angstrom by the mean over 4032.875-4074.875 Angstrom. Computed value 1.1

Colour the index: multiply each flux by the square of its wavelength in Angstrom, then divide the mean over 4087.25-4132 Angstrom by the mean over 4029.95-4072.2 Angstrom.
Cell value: 1.1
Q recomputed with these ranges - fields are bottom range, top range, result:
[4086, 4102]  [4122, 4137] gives 0.93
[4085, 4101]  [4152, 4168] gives 0.85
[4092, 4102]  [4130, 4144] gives 0.91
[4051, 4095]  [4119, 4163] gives 1.00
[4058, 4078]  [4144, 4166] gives 0.99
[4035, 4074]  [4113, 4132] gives 1.07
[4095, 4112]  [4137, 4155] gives 0.94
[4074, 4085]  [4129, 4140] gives 0.98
